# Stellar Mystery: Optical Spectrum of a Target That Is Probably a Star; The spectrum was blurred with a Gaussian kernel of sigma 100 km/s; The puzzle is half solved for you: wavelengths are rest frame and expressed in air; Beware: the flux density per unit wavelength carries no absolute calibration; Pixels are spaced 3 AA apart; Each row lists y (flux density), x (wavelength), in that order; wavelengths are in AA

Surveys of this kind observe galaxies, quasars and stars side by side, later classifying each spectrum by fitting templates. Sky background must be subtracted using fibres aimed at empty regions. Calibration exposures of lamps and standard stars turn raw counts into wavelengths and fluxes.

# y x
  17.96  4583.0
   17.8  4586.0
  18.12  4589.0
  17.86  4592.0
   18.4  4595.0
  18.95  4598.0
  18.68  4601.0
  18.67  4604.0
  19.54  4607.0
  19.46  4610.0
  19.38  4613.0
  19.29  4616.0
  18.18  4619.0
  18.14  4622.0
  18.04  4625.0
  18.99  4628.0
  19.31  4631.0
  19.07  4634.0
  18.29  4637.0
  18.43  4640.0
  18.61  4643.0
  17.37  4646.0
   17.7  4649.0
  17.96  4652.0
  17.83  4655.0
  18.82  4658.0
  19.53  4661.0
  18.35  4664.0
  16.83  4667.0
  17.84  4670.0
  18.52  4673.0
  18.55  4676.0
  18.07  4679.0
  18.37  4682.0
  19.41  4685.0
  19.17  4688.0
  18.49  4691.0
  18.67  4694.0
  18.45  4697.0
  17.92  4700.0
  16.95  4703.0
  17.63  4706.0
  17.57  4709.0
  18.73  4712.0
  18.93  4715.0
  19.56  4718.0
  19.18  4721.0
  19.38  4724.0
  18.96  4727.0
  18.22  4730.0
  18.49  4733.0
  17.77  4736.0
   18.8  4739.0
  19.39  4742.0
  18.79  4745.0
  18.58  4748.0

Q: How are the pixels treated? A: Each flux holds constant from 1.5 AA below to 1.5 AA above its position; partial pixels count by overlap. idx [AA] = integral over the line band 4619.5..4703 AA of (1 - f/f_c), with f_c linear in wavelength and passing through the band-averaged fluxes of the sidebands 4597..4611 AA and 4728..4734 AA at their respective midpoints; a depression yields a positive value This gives 1.7 AA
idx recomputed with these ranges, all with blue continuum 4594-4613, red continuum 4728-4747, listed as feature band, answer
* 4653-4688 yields 0.7 AA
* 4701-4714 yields 0.6 AA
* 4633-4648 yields 0.5 AA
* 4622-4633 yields 0.1 AA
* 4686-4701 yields 0.1 AA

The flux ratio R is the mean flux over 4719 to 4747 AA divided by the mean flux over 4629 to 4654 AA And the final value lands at 1.02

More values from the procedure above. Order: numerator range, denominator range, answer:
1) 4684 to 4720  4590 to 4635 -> 0.98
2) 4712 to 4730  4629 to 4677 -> 1.04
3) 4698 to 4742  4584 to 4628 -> 0.99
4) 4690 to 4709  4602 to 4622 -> 0.95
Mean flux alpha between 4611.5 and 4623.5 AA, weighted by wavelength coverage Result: 18.7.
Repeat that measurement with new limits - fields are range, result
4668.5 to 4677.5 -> 18.3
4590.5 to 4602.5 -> 18.5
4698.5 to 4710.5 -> 17.5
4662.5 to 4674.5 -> 17.9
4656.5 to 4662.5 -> 19.2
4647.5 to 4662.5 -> 18.4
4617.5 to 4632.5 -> 18.5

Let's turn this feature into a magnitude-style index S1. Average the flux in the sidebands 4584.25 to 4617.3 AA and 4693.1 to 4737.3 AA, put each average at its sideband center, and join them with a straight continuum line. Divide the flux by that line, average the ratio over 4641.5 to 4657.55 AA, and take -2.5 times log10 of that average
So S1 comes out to 0.04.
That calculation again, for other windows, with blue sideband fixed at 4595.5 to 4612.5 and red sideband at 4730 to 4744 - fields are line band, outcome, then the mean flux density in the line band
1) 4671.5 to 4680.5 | 0.024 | 18.4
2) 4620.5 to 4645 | 0.021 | 18.6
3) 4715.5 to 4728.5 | -0.035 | 19.2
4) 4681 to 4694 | -0.006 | 18.9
